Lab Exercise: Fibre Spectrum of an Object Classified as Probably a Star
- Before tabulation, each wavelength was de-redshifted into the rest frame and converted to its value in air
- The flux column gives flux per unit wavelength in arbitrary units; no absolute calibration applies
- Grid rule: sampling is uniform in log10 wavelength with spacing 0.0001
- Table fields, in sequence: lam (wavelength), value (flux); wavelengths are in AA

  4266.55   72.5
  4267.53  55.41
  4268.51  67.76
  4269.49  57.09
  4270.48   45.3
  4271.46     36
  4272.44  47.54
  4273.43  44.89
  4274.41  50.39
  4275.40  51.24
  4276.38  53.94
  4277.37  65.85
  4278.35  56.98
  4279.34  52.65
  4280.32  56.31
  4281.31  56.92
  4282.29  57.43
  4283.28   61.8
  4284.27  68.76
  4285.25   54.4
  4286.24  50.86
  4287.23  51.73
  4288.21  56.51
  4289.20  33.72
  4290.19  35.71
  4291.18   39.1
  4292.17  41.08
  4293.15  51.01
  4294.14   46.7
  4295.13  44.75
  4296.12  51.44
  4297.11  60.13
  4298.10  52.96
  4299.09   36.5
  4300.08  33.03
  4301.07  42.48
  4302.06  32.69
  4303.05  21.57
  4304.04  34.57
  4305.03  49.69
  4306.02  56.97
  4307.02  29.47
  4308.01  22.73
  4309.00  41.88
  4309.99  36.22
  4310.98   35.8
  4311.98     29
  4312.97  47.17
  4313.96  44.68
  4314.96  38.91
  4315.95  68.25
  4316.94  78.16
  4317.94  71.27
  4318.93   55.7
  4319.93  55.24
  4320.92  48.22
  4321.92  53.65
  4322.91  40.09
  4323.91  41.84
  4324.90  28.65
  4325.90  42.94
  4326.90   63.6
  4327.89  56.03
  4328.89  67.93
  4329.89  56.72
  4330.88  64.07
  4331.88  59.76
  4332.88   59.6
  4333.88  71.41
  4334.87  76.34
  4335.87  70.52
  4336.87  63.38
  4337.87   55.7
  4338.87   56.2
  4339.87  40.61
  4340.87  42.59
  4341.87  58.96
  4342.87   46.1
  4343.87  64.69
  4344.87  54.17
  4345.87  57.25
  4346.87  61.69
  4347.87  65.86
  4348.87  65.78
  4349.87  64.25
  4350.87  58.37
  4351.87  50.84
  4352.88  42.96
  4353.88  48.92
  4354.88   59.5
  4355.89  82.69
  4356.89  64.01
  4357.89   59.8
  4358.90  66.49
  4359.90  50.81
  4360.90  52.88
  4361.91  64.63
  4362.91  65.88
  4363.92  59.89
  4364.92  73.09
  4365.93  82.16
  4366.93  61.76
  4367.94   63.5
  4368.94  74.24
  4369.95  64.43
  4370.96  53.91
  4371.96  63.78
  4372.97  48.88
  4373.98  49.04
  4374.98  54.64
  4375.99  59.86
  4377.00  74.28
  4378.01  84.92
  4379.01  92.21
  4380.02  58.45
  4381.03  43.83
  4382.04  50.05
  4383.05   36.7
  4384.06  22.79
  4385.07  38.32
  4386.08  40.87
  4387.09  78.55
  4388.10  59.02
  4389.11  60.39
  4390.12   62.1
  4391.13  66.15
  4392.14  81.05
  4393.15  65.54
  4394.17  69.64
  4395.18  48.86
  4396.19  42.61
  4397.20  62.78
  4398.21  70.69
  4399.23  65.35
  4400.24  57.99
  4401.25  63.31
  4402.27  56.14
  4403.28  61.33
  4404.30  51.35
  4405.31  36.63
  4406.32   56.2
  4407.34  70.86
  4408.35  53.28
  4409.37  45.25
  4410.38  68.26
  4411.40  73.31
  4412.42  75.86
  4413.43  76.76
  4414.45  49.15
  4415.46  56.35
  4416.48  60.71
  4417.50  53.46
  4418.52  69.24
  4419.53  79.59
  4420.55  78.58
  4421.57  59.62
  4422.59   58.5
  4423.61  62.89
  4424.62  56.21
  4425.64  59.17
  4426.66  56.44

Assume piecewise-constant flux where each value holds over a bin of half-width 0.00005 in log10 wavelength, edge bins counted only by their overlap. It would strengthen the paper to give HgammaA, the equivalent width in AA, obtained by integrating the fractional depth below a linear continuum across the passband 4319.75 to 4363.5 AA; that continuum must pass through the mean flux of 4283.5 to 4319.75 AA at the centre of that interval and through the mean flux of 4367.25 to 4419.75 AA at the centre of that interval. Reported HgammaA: -4.4 AA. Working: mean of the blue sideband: 45.9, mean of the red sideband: 60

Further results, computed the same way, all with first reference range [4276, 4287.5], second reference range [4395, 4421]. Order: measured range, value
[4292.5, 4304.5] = 3.2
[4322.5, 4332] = 1.1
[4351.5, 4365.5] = -0.2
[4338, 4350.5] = 0.6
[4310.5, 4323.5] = 1.6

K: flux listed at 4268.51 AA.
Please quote 67.76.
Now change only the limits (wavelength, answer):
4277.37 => 65.85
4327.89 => 56.03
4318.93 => 55.7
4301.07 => 42.48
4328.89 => 67.93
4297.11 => 60.13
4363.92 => 59.89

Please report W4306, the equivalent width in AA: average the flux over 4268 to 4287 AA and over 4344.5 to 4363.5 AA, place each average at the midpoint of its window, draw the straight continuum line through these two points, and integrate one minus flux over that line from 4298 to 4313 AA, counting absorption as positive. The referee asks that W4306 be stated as 5.18 AA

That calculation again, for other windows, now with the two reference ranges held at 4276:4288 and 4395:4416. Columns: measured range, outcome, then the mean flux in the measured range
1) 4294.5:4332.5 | 6.9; 47.3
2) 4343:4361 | -0.3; 59.4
